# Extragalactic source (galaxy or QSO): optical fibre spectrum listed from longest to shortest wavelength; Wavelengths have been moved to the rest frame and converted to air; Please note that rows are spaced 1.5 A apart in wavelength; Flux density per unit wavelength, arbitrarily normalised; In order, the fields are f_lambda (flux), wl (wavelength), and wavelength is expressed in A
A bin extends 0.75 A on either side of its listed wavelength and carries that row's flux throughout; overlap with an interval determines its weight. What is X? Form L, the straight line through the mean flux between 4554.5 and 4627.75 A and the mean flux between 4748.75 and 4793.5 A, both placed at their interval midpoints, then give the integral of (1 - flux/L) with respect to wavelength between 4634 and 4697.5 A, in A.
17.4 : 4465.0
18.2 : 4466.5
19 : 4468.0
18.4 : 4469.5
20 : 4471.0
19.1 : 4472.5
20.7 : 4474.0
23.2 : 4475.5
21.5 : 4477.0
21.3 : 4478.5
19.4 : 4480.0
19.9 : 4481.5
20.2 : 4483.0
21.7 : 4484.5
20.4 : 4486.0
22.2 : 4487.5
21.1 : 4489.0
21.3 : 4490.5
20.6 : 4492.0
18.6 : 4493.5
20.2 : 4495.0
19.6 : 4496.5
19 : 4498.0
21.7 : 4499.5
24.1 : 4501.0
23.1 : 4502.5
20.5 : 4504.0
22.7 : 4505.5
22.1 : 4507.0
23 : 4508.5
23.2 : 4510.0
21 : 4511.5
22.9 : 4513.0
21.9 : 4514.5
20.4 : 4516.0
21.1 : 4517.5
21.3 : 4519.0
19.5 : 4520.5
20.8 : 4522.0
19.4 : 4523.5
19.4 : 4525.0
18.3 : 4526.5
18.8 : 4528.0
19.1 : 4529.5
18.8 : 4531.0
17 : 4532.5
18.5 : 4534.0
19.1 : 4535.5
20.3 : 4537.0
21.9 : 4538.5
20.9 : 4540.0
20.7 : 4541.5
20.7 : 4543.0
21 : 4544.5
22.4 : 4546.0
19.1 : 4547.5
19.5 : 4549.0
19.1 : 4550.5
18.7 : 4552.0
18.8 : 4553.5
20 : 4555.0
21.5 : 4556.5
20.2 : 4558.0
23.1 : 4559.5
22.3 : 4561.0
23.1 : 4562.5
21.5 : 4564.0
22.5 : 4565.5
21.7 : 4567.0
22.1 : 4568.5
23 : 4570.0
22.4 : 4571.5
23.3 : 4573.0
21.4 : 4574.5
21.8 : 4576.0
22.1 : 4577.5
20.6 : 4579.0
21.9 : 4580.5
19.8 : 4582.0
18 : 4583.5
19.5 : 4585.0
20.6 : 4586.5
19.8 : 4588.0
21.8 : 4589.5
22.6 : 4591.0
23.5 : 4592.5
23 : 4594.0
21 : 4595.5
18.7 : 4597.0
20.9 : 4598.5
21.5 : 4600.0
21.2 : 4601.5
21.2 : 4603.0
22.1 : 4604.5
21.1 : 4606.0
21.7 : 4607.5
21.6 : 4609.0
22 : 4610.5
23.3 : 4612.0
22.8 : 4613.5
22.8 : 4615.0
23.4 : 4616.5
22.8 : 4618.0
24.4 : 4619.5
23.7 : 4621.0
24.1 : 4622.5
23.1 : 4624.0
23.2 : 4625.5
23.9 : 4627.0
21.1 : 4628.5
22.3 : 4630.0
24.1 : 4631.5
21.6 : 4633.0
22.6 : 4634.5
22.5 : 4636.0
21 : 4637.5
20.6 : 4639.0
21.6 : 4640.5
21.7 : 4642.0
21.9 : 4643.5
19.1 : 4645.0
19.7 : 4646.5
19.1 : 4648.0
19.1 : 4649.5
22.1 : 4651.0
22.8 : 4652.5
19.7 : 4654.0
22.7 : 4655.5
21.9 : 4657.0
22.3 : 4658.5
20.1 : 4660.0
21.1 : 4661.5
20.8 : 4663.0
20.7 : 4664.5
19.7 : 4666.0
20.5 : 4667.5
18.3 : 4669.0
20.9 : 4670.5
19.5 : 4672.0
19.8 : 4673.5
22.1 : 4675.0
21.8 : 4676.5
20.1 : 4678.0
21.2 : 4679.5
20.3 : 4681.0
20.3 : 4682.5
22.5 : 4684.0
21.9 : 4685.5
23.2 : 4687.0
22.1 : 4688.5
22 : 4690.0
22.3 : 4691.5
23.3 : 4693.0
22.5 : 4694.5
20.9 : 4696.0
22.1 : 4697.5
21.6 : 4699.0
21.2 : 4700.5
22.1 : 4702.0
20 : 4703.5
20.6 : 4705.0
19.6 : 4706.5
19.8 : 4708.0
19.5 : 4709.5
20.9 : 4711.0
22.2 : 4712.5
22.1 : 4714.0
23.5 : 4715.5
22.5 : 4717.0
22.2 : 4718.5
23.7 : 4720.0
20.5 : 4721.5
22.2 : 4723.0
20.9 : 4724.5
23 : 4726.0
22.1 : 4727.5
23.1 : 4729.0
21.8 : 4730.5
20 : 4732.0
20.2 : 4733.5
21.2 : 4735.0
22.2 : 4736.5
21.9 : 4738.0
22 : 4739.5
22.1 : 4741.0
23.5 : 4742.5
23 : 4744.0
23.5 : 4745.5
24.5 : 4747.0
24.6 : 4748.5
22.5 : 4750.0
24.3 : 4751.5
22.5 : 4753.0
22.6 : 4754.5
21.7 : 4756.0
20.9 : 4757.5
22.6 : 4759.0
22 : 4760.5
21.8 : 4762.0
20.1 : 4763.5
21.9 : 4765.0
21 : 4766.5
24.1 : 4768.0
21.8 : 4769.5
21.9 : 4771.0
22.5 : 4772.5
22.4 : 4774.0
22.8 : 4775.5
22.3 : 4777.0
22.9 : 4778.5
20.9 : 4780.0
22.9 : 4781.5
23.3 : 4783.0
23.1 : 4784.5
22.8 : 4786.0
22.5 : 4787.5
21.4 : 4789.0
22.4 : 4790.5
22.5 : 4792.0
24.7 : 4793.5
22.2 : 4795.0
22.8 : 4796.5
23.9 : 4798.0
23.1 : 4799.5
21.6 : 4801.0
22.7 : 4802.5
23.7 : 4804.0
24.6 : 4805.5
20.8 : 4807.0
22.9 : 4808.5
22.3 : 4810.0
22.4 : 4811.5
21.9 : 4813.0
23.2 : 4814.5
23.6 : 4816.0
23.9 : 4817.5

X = 2.71 A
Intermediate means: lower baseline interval 21.9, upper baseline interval 22.4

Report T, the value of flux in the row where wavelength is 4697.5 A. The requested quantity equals 22.1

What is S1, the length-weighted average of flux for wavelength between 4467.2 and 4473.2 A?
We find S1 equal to 19.1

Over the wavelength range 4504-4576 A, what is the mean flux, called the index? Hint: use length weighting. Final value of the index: 20.8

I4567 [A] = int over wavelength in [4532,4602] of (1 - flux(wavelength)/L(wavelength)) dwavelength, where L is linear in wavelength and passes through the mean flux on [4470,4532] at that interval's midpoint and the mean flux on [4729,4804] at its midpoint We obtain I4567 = 0.80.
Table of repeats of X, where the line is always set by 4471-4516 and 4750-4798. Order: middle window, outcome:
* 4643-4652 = 0.69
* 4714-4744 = 0.21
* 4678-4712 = 1.12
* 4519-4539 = 1.89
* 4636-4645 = 0.23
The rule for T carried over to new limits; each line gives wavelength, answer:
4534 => 18.5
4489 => 21.1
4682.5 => 20.3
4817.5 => 23.9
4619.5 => 24.4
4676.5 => 21.8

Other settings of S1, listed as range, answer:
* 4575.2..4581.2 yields 21.6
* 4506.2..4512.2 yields 22.3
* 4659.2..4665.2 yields 20.7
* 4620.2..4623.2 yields 23.9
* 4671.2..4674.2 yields 19.7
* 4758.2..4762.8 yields 22.1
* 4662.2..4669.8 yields 20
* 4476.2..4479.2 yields 21.4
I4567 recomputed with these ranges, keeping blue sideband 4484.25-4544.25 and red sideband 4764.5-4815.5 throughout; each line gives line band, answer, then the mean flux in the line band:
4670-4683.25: 0.70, 20.7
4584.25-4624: -1.28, 22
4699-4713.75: 0.85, 20.8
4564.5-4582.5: -0.70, 21.9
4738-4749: -0.45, 23.2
